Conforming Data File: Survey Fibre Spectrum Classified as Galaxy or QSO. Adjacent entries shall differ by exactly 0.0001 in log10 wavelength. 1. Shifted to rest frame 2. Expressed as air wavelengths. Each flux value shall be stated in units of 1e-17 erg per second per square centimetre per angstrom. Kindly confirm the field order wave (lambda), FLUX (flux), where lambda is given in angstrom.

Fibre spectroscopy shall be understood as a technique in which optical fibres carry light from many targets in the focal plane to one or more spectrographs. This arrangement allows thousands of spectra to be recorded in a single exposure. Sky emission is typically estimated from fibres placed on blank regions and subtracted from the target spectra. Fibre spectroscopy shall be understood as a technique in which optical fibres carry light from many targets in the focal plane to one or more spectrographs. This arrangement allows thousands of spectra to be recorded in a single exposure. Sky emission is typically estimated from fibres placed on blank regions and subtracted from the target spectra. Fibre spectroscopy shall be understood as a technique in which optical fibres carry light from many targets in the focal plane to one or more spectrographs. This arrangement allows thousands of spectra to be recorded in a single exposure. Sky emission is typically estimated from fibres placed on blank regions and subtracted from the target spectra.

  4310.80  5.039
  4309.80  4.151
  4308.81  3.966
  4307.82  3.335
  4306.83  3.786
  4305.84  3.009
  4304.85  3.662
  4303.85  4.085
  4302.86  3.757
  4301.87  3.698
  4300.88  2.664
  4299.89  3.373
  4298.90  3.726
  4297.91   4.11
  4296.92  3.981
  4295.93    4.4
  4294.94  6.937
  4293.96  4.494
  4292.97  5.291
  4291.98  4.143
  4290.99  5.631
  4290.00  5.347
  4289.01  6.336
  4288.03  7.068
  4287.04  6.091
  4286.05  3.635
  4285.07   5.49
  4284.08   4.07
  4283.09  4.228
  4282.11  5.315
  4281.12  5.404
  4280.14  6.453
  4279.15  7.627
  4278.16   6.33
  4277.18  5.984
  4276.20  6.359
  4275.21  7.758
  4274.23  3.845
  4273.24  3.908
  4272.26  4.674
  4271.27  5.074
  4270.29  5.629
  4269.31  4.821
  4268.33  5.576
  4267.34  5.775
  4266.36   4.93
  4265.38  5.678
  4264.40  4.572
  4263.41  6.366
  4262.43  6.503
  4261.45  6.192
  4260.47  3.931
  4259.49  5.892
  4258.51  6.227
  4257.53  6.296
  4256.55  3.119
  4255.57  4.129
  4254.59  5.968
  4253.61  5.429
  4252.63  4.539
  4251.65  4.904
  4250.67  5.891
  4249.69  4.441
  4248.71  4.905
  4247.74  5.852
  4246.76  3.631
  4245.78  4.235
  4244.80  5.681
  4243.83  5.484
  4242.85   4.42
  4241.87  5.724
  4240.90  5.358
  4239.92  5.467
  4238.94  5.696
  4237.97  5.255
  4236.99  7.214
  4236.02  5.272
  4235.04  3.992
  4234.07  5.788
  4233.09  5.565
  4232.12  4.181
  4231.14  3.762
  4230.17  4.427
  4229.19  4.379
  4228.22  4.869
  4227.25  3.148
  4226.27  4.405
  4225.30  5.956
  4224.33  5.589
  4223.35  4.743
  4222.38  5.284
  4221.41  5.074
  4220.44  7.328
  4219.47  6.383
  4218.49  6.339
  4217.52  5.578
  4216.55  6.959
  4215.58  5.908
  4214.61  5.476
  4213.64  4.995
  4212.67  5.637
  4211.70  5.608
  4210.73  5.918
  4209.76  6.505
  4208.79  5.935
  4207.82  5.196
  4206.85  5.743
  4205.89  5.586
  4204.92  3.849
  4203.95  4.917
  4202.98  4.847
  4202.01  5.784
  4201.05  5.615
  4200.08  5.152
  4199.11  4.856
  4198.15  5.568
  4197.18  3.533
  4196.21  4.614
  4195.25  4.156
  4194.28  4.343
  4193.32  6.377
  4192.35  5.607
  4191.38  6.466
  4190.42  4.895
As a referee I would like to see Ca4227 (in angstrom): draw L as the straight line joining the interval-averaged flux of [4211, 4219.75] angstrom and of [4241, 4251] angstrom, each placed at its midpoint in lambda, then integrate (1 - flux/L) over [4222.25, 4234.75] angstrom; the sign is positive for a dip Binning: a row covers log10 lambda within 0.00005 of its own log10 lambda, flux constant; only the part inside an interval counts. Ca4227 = 1.7 angstrom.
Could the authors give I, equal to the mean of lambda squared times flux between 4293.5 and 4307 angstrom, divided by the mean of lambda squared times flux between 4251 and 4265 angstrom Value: 0.8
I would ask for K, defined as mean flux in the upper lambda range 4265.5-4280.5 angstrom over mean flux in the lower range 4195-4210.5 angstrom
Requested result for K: 1.10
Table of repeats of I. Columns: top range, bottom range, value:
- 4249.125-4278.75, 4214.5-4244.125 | 1.03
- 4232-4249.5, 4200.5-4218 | 0.95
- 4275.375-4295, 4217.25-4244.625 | 1.10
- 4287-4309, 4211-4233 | 0.87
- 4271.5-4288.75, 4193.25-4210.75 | 1.12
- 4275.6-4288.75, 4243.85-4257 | 1.20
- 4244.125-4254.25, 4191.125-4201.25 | 1.01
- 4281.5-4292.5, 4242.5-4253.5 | 1.08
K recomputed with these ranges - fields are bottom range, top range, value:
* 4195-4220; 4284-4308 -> 0.83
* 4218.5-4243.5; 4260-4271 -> 1.05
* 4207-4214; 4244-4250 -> 0.85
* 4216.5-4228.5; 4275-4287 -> 1.04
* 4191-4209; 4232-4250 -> 1.01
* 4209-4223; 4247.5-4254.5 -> 0.87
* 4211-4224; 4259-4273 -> 0.93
